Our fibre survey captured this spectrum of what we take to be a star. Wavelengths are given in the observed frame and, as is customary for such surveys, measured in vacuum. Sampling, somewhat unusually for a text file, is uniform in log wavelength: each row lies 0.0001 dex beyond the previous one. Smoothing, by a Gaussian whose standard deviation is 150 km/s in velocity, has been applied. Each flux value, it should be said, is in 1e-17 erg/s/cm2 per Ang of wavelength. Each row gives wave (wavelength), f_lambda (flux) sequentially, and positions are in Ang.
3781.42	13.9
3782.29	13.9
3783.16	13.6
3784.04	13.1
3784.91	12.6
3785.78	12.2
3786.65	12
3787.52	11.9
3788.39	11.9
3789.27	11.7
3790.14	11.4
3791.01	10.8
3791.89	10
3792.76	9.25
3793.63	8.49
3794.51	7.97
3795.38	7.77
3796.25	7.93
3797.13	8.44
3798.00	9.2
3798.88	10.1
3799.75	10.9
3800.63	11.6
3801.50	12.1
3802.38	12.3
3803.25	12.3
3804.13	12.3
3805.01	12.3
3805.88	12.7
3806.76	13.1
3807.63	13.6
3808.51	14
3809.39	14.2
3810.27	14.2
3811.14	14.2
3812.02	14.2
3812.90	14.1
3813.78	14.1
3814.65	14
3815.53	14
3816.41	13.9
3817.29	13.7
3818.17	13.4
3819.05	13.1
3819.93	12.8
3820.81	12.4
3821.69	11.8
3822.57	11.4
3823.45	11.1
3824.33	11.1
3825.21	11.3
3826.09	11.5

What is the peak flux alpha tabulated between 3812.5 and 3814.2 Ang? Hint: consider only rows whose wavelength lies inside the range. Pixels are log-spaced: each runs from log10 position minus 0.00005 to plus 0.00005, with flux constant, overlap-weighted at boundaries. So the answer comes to 14.1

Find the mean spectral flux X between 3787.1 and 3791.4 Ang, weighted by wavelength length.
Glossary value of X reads 11.5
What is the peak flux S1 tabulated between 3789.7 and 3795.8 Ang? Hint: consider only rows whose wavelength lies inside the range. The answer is 11.4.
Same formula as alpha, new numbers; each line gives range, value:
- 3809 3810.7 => 14.2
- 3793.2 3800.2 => 10.9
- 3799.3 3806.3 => 12.7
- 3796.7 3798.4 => 9.2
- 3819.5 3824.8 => 12.8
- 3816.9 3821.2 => 13.7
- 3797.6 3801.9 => 12.1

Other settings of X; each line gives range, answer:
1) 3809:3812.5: 14.2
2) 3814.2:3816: 14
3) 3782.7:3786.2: 12.9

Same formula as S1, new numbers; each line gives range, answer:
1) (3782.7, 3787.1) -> 13.6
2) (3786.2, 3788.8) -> 12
